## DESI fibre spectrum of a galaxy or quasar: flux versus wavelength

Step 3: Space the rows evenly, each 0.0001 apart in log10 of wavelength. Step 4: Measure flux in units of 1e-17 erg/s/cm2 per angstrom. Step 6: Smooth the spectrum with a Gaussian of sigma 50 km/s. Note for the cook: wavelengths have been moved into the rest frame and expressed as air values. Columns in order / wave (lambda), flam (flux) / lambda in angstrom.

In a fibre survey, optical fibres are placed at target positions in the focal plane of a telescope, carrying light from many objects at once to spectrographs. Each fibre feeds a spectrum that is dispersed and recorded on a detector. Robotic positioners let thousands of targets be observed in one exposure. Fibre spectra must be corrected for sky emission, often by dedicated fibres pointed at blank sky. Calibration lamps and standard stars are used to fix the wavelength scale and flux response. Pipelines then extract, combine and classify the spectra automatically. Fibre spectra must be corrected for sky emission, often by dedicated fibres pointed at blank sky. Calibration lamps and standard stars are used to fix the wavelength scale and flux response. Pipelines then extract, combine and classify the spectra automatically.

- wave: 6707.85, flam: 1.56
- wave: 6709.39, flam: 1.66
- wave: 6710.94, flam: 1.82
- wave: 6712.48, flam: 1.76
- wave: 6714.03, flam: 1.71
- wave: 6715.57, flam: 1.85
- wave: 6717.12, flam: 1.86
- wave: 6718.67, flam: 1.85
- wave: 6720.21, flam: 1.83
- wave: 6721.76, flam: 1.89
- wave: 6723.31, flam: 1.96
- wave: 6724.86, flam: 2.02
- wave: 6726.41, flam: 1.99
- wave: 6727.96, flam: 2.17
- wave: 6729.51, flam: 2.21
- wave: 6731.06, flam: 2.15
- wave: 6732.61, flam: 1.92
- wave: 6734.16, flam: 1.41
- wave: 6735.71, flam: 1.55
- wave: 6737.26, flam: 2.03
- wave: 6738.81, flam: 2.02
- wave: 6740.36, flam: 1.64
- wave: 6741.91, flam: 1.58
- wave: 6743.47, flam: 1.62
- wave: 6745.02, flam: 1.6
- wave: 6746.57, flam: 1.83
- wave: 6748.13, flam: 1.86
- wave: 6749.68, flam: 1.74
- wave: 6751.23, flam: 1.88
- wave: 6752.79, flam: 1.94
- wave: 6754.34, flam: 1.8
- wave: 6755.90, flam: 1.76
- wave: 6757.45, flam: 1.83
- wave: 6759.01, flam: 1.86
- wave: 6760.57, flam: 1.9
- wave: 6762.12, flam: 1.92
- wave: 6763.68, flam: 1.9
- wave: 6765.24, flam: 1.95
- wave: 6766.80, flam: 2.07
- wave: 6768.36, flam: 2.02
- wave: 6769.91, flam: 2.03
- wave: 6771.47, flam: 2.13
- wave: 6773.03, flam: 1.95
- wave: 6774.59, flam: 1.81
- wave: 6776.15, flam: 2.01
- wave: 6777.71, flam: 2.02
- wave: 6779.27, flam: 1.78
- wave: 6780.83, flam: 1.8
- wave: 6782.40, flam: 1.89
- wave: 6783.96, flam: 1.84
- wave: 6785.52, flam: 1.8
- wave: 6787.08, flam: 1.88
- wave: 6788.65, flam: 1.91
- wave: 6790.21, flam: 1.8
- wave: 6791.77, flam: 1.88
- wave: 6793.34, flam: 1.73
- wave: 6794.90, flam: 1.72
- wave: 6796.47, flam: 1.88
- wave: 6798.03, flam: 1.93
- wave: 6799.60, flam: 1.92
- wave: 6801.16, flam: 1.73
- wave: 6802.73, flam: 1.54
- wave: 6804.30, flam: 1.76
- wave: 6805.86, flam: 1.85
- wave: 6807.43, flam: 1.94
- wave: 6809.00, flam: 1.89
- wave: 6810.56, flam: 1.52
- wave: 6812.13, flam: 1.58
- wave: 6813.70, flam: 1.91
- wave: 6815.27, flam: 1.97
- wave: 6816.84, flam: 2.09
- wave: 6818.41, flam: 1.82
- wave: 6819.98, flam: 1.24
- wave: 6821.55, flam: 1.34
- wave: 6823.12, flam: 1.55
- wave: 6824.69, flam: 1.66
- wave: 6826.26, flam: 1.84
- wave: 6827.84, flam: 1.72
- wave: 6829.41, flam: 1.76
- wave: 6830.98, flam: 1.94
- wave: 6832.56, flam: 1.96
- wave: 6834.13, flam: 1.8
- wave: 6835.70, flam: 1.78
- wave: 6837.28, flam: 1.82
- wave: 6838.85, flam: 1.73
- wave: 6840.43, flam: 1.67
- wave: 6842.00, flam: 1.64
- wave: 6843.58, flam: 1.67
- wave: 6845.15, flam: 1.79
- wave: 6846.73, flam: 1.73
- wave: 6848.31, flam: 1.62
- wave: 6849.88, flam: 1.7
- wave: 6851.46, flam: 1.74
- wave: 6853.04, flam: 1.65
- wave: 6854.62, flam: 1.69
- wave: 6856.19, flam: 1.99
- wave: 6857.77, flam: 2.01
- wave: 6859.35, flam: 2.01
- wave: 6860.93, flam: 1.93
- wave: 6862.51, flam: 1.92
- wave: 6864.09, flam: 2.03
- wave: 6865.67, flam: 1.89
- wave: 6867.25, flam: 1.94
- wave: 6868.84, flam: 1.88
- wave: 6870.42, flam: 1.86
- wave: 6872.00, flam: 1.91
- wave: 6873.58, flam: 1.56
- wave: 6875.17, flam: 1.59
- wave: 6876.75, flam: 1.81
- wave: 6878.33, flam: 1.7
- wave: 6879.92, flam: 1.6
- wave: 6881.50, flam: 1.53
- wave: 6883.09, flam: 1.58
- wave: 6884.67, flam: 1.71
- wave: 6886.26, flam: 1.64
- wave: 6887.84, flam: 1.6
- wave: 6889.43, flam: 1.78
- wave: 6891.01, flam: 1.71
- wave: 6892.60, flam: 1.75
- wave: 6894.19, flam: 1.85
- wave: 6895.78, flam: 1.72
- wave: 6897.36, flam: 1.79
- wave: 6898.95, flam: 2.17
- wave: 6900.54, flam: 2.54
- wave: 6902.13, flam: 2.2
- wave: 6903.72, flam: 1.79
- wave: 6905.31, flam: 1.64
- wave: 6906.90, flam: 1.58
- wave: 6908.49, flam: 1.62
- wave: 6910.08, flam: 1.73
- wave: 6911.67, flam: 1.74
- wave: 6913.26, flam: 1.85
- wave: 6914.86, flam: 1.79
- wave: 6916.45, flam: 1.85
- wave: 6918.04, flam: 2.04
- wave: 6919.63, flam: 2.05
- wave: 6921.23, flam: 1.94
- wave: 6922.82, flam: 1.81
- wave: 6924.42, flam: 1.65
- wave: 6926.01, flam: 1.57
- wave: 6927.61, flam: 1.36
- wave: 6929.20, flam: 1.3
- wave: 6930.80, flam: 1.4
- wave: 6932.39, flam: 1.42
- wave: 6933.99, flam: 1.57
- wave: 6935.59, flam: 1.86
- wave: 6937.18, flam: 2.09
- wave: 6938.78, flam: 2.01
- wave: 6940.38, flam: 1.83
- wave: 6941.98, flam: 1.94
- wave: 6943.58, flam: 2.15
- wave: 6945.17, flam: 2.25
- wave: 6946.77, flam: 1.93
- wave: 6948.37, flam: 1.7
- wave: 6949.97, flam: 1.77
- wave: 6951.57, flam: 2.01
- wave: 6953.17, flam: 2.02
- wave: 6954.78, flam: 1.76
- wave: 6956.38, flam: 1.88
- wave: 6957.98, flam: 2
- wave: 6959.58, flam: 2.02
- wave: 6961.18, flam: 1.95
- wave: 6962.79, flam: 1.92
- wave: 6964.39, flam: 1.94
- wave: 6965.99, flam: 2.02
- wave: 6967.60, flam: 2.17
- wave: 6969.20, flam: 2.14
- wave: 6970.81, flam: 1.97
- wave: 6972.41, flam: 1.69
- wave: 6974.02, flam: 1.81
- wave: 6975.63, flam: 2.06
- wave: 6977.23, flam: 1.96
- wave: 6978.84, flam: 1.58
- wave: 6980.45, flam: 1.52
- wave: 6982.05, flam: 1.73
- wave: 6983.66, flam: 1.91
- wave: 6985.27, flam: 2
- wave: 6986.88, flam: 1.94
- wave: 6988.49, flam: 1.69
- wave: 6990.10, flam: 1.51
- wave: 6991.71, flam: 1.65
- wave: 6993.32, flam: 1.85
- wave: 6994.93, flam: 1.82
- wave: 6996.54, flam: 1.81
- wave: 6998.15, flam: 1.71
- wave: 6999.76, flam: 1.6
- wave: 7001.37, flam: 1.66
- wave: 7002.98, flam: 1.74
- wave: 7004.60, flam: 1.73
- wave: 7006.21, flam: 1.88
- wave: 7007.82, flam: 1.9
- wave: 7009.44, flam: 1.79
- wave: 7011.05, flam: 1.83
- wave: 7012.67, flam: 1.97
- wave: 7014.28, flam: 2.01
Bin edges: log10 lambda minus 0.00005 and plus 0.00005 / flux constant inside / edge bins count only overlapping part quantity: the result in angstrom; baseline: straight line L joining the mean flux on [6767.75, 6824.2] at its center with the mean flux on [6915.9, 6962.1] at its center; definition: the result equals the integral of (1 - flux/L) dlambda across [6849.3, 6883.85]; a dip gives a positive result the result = 0.5 angstrom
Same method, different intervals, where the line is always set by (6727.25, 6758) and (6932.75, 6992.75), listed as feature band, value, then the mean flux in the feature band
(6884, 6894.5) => 0.86 angstrom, 1.71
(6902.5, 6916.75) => 0.99 angstrom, 1.74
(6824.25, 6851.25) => 1.41 angstrom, 1.76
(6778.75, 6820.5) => 0.87 angstrom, 1.8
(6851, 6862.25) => -0.05 angstrom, 1.87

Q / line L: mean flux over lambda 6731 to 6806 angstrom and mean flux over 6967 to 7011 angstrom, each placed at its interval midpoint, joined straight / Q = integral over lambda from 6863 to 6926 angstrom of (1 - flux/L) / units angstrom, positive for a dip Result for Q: 0.64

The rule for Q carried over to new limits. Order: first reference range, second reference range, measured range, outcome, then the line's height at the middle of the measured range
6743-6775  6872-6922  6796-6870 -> 1.8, 1.83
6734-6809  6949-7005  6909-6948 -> 1.0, 1.84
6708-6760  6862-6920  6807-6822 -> 0.7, 1.82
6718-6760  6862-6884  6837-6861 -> 0.2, 1.78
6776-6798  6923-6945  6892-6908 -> -1.3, 1.75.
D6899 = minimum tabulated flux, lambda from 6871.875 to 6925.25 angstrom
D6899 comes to 1.53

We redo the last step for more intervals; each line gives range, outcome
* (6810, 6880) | 1.24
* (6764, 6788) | 1.78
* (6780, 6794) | 1.73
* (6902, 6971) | 1.3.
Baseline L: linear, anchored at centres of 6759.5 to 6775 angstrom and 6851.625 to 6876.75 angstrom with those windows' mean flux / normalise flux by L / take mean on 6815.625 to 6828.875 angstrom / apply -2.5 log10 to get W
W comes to 0.14 mag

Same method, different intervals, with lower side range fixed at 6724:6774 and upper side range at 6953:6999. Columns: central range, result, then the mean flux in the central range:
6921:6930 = 0.178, 1.58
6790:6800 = 0.025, 1.84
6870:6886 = 0.117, 1.68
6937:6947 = -0.093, 2.03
